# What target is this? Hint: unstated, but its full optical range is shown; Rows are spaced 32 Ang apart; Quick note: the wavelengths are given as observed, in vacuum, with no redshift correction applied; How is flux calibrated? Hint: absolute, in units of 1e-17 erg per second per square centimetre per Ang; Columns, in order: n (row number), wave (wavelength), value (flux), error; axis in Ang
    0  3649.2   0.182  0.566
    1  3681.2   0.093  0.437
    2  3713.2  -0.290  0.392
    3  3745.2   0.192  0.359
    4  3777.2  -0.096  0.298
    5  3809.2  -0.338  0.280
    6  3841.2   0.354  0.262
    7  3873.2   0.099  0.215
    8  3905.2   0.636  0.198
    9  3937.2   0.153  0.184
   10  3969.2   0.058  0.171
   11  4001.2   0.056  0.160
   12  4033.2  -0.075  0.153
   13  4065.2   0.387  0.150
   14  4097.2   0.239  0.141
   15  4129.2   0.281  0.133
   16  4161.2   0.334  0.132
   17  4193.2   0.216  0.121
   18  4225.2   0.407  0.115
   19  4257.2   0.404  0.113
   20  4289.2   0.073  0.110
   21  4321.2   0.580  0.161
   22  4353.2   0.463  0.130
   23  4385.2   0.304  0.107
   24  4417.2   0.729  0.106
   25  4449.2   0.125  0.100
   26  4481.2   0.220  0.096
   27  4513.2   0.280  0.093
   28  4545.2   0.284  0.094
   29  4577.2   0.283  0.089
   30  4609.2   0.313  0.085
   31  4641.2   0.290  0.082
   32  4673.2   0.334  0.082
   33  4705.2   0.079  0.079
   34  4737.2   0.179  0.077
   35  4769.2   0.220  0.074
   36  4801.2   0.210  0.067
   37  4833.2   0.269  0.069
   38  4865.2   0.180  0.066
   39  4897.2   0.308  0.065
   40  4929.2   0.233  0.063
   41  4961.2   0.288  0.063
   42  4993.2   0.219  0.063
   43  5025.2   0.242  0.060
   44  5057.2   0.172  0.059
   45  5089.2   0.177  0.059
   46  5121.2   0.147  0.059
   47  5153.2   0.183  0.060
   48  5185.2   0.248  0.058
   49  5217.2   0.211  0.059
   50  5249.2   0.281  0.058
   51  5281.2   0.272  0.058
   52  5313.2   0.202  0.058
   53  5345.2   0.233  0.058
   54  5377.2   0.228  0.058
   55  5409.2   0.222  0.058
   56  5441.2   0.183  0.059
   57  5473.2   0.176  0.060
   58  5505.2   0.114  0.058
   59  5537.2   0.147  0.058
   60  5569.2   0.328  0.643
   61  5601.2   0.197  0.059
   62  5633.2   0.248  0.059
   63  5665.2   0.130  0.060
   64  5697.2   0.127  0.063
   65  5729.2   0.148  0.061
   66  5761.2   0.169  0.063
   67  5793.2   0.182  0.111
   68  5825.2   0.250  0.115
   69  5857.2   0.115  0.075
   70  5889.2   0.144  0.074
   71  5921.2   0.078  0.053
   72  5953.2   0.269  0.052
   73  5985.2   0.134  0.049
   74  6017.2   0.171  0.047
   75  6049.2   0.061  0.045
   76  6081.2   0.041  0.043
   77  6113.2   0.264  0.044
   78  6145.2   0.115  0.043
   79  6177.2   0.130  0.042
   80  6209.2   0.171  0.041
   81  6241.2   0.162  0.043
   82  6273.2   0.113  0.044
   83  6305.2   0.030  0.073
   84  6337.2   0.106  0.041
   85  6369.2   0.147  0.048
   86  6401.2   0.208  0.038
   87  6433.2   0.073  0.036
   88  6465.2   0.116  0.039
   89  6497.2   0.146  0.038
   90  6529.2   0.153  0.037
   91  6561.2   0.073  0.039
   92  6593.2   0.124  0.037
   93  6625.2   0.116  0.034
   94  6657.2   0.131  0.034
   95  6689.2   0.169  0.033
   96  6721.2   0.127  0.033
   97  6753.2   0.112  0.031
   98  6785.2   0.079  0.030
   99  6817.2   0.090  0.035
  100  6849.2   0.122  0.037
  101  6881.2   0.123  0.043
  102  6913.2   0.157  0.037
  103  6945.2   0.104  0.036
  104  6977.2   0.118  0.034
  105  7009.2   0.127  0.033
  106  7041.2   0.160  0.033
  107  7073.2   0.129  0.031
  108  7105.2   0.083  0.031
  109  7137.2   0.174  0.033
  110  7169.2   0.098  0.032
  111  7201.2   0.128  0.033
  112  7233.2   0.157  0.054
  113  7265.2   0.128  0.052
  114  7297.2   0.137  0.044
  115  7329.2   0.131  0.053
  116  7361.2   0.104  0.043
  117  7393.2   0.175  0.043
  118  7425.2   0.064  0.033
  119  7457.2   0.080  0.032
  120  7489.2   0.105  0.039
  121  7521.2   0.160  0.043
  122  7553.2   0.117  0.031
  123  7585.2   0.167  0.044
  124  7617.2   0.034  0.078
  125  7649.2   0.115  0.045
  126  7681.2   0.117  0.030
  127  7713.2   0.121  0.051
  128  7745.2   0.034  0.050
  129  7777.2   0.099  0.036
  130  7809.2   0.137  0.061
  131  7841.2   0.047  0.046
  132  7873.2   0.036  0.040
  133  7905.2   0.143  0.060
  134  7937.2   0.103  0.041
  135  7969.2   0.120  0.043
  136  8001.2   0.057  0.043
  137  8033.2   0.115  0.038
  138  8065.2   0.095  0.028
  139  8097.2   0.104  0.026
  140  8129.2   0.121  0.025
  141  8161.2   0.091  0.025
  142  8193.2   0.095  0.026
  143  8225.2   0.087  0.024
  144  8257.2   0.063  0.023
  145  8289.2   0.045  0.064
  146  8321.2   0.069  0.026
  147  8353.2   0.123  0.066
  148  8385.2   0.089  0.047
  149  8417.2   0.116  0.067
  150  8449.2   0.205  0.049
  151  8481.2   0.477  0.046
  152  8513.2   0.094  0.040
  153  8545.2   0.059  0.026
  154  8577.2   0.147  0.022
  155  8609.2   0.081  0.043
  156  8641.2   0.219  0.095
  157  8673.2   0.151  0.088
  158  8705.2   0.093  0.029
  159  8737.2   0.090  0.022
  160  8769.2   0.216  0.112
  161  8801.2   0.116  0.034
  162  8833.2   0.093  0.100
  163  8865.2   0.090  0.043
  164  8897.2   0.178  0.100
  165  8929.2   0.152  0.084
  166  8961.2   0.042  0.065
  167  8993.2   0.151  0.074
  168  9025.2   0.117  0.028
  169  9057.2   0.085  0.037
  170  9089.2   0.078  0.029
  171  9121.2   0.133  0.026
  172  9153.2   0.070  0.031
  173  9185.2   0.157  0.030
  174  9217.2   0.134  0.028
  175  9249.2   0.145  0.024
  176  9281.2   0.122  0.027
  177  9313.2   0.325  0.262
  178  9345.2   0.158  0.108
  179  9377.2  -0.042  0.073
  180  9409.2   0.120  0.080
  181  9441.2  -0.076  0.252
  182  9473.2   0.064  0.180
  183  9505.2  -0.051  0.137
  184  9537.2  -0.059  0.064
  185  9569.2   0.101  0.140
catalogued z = 1.271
